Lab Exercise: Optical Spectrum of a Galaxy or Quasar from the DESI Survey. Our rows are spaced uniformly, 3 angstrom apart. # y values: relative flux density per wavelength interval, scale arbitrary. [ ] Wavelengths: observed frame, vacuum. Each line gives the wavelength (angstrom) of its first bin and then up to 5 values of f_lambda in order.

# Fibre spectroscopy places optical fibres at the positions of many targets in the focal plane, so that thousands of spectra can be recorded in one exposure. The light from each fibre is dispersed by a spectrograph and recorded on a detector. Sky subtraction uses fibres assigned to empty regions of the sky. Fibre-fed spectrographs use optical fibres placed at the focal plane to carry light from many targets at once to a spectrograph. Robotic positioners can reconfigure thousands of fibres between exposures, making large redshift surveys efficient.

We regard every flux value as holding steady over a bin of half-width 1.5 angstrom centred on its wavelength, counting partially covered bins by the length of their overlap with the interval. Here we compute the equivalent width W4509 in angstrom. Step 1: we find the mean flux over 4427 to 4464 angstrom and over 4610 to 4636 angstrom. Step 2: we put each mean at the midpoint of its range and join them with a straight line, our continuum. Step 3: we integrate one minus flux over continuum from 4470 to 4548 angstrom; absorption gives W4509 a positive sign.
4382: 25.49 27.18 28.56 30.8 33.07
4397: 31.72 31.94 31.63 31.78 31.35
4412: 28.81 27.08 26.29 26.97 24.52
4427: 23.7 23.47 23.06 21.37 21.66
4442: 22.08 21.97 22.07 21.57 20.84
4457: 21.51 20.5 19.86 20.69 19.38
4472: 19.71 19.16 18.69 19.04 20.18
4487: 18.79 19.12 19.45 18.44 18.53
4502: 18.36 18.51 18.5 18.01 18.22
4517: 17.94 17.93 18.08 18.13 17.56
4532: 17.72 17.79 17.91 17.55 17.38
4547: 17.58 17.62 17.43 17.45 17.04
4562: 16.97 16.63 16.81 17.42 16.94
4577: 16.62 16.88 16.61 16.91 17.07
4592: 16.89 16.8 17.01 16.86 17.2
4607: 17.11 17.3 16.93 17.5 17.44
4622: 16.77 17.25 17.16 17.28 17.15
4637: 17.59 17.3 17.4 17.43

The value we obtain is 6.7 angstrom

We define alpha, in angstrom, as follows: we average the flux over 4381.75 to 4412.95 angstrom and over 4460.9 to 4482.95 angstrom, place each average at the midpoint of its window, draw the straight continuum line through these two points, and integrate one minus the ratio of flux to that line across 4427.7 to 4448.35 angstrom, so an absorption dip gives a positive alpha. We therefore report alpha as 1.8 angstrom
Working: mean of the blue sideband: 30.4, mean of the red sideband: 19.5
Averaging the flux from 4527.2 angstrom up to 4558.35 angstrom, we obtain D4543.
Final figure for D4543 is 17.6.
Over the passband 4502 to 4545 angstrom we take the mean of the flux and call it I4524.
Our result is 18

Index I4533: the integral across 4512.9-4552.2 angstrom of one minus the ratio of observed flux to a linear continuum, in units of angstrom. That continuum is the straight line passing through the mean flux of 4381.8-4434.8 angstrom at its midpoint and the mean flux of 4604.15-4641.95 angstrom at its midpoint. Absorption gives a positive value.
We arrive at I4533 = 7.31 angstrom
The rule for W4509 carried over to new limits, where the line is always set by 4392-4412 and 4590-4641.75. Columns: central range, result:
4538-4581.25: 7.7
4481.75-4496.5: 3.7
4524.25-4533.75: 2.2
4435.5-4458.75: 5.7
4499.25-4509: 2.5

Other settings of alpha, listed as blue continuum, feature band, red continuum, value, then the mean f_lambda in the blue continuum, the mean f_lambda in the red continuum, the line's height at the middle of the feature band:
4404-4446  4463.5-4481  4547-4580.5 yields 2.4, 25.4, 17.1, 22.6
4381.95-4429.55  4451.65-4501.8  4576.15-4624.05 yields 10.0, 28.8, 17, 24.5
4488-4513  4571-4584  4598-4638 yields 0.6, 18.6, 17.2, 17.7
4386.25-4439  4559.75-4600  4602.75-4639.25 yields 5.0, 27.8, 17.2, 19.3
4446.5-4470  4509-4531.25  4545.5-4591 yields 0.9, 20.8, 17.1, 18.7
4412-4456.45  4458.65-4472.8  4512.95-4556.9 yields 1.1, 23.5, 17.8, 21.7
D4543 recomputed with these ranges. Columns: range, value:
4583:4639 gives 17.1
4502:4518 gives 18.3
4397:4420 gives 29.9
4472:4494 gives 19.2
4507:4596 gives 17.4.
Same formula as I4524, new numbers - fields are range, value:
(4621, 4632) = 17.1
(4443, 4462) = 21.4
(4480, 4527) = 18.6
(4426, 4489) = 20.9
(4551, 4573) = 17.1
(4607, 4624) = 17.2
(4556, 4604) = 16.9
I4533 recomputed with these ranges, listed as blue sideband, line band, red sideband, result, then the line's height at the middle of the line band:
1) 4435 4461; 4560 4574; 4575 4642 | 0.97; 18.2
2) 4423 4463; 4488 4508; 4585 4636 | 1.68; 20.4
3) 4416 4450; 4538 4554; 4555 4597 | 0.64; 18.3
